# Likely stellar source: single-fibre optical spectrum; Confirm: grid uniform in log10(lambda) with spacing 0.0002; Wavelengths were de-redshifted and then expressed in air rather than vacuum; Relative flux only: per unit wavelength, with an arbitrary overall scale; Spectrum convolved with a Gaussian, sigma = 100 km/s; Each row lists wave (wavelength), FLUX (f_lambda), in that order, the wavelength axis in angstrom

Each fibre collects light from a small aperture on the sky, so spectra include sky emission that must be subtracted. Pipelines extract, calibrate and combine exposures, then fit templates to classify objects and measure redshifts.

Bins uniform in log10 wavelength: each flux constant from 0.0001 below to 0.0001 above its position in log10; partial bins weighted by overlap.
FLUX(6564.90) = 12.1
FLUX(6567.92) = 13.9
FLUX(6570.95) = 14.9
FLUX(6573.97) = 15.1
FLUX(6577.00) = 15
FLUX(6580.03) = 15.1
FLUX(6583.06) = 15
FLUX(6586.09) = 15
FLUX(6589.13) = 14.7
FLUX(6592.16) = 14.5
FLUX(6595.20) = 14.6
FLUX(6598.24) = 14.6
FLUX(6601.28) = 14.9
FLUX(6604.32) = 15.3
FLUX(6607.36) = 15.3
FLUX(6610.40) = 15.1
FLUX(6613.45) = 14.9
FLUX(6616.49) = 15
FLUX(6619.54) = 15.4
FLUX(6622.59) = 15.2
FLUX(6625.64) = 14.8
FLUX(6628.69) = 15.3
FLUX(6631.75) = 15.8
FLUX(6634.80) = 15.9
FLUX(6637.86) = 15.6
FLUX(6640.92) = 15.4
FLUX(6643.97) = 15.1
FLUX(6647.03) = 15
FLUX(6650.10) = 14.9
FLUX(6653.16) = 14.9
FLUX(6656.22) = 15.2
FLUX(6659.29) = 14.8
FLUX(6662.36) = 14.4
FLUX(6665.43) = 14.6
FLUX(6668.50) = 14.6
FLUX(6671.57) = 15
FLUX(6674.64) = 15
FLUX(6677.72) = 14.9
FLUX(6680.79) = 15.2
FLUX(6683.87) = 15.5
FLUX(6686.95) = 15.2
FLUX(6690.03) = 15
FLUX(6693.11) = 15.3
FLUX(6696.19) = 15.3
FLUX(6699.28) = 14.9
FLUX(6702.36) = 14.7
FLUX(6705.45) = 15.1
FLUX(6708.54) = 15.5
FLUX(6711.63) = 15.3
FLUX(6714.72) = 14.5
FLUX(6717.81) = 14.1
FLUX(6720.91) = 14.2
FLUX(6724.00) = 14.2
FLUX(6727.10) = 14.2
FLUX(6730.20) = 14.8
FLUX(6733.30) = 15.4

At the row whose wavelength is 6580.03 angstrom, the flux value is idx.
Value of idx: 15.1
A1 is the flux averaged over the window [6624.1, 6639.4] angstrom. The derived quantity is 15.5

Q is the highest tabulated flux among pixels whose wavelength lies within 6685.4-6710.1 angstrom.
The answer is 15.5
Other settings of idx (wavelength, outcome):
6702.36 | 14.7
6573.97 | 15.1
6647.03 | 15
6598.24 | 14.6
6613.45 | 14.9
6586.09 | 15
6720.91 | 14.2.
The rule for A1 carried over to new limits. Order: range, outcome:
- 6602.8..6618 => 15.1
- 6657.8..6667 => 14.6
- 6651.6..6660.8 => 15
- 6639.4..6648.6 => 15.2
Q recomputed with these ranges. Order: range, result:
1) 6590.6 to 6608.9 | 15.3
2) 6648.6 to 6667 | 15.2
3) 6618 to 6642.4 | 15.9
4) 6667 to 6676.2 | 15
